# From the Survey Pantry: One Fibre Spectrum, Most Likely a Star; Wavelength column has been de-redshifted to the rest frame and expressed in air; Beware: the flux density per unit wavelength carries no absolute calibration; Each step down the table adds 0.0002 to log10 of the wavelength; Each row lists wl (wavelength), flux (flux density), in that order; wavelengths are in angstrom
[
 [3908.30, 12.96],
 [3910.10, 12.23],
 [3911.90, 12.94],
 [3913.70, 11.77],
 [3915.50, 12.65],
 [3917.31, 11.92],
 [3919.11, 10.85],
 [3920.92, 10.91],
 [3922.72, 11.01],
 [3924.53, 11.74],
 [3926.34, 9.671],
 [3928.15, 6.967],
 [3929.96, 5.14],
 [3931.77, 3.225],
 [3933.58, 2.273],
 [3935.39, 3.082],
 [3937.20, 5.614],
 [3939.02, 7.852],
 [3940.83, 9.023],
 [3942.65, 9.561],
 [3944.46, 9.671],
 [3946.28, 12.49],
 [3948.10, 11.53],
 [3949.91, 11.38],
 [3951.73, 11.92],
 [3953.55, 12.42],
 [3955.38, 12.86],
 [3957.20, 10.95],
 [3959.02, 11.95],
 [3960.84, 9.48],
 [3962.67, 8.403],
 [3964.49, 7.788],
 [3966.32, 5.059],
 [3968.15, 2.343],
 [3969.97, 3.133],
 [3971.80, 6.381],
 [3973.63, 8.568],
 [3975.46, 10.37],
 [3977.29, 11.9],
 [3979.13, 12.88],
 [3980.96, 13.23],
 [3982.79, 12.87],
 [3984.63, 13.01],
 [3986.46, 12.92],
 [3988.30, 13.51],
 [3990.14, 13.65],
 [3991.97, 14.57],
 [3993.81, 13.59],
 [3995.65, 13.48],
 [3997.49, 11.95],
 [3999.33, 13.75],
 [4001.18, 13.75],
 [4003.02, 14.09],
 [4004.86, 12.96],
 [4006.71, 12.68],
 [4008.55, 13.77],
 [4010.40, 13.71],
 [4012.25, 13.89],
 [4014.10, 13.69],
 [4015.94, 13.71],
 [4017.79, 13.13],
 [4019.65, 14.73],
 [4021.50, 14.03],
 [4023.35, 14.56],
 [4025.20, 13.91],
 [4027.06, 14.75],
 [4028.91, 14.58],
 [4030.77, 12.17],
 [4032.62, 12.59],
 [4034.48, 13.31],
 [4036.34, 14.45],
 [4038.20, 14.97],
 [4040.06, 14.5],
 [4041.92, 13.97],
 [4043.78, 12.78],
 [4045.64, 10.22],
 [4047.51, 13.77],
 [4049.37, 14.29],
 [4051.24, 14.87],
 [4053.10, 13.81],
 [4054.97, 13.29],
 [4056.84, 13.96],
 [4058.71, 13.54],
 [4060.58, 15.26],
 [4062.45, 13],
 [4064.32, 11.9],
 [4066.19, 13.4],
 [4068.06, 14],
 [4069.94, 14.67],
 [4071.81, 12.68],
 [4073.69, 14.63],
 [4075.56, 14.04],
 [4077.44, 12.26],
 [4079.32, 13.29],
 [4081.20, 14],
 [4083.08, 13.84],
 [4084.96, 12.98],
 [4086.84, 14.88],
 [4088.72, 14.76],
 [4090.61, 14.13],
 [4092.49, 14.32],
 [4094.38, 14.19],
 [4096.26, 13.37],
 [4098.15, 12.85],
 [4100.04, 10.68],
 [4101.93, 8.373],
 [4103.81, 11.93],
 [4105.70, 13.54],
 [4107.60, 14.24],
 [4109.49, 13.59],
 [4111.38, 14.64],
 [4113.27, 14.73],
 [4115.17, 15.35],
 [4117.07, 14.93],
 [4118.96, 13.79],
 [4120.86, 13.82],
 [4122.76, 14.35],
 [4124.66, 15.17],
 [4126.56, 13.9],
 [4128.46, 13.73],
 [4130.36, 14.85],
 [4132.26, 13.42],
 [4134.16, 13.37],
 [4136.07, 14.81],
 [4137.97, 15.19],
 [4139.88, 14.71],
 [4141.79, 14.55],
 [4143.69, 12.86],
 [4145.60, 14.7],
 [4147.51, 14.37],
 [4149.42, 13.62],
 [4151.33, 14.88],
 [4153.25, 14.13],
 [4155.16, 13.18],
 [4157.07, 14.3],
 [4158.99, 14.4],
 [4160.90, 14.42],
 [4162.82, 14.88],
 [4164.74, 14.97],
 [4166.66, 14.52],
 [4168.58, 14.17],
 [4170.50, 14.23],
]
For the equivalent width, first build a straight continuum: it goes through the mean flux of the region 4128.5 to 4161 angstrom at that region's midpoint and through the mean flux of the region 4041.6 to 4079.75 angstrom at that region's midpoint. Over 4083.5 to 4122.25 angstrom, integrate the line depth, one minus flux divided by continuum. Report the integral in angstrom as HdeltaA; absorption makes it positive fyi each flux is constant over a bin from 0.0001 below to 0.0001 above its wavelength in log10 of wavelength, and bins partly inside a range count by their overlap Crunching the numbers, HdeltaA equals 0.8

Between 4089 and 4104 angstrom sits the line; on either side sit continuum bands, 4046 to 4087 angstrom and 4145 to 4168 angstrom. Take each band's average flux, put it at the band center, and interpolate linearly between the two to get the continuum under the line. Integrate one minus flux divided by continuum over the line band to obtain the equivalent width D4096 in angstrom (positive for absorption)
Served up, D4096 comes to 1.4 angstrom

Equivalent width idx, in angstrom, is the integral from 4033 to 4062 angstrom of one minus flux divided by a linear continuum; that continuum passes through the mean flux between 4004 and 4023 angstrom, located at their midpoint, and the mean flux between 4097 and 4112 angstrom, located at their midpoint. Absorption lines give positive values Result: -1.2 angstrom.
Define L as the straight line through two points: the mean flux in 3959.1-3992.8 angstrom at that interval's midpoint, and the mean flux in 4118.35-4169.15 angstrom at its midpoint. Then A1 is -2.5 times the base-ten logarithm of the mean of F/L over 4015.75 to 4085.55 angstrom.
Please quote -0.15 mag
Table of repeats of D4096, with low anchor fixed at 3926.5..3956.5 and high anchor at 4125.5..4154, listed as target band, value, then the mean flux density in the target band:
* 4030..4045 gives -3.0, 13.5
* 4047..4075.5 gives -4.5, 13.8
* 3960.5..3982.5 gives 2.3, 8.4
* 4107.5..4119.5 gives -0.9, 14.5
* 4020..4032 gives -3.4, 14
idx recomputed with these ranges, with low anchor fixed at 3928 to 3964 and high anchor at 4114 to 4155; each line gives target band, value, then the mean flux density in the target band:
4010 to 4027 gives -4.7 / 14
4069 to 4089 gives -1.8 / 13.8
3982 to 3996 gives -4.7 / 13.5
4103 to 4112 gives 0.0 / 13.6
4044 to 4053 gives -1.1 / 13.3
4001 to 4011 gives -2.8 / 13.5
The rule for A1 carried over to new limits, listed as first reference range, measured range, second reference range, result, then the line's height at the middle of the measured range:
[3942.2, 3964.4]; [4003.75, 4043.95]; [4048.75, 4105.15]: -0.12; 12.4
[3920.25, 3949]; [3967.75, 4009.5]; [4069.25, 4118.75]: -0.18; 9.94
